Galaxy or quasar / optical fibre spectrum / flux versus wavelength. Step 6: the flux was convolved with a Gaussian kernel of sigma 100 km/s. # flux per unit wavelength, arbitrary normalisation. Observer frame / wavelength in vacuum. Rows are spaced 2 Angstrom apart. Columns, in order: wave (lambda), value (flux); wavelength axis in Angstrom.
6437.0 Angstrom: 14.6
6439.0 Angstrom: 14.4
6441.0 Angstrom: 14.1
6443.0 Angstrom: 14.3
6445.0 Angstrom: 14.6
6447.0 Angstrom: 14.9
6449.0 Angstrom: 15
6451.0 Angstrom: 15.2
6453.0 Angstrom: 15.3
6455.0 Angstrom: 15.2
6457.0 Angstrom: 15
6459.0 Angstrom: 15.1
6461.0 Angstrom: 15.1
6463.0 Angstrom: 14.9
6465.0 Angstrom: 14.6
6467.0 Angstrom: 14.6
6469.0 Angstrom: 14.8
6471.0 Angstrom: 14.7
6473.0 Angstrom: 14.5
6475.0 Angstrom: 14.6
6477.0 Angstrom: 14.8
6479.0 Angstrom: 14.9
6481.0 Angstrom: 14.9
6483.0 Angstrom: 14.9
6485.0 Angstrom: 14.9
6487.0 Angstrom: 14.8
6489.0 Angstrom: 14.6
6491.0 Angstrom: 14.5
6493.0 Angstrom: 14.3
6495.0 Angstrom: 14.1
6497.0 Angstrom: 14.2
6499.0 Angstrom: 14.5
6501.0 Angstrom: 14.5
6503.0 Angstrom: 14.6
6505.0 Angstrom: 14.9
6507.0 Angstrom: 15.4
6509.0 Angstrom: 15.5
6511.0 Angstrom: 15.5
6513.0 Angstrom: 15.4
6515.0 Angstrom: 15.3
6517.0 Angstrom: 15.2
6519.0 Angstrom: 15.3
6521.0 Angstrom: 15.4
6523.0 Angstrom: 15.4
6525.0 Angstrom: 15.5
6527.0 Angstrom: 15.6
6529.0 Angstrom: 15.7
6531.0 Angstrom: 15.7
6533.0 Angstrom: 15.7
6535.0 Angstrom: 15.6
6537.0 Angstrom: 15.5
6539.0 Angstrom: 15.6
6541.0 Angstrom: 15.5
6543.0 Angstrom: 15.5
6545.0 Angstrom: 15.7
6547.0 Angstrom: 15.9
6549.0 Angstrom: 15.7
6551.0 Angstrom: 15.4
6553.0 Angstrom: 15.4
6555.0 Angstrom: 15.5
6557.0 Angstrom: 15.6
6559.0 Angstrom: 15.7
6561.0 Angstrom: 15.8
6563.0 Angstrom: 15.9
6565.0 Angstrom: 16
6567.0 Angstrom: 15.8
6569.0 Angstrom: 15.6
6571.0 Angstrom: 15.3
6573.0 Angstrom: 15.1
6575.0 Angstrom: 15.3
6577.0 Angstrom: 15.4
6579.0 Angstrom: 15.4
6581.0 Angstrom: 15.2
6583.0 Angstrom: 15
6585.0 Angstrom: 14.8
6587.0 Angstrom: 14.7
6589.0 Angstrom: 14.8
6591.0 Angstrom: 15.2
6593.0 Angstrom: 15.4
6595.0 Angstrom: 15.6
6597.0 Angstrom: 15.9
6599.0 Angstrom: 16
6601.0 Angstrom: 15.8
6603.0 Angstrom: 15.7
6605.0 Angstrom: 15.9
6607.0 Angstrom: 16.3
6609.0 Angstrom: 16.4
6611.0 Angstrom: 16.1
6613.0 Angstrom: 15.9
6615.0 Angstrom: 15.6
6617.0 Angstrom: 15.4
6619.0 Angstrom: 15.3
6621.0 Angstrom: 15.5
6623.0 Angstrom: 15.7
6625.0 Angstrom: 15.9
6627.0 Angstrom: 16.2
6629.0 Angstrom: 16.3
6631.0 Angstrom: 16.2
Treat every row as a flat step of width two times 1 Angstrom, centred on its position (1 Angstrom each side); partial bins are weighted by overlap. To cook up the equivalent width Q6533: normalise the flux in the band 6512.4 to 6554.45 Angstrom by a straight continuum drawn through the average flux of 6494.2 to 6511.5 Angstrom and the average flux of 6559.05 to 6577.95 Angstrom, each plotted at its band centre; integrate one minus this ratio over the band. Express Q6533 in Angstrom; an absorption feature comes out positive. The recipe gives -1.0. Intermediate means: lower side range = 14.8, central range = 15.5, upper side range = 15.6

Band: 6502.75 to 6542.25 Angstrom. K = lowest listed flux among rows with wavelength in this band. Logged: 14.6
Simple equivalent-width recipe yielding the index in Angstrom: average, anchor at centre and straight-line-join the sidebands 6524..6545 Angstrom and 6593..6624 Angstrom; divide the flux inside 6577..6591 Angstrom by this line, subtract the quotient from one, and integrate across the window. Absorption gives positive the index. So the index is 0.6 Angstrom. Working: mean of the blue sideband 15.6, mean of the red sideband 15.8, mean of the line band 15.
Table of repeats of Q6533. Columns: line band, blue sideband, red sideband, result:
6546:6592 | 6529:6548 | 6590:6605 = 0.71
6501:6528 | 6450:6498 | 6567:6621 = -0.46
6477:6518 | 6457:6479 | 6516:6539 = 0.82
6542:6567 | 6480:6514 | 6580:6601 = -0.97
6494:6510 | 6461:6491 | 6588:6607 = 0.24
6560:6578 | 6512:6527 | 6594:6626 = 0.04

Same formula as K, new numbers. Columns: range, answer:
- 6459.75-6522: 14.1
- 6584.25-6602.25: 14.7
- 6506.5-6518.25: 15.2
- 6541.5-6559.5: 15.4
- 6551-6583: 15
